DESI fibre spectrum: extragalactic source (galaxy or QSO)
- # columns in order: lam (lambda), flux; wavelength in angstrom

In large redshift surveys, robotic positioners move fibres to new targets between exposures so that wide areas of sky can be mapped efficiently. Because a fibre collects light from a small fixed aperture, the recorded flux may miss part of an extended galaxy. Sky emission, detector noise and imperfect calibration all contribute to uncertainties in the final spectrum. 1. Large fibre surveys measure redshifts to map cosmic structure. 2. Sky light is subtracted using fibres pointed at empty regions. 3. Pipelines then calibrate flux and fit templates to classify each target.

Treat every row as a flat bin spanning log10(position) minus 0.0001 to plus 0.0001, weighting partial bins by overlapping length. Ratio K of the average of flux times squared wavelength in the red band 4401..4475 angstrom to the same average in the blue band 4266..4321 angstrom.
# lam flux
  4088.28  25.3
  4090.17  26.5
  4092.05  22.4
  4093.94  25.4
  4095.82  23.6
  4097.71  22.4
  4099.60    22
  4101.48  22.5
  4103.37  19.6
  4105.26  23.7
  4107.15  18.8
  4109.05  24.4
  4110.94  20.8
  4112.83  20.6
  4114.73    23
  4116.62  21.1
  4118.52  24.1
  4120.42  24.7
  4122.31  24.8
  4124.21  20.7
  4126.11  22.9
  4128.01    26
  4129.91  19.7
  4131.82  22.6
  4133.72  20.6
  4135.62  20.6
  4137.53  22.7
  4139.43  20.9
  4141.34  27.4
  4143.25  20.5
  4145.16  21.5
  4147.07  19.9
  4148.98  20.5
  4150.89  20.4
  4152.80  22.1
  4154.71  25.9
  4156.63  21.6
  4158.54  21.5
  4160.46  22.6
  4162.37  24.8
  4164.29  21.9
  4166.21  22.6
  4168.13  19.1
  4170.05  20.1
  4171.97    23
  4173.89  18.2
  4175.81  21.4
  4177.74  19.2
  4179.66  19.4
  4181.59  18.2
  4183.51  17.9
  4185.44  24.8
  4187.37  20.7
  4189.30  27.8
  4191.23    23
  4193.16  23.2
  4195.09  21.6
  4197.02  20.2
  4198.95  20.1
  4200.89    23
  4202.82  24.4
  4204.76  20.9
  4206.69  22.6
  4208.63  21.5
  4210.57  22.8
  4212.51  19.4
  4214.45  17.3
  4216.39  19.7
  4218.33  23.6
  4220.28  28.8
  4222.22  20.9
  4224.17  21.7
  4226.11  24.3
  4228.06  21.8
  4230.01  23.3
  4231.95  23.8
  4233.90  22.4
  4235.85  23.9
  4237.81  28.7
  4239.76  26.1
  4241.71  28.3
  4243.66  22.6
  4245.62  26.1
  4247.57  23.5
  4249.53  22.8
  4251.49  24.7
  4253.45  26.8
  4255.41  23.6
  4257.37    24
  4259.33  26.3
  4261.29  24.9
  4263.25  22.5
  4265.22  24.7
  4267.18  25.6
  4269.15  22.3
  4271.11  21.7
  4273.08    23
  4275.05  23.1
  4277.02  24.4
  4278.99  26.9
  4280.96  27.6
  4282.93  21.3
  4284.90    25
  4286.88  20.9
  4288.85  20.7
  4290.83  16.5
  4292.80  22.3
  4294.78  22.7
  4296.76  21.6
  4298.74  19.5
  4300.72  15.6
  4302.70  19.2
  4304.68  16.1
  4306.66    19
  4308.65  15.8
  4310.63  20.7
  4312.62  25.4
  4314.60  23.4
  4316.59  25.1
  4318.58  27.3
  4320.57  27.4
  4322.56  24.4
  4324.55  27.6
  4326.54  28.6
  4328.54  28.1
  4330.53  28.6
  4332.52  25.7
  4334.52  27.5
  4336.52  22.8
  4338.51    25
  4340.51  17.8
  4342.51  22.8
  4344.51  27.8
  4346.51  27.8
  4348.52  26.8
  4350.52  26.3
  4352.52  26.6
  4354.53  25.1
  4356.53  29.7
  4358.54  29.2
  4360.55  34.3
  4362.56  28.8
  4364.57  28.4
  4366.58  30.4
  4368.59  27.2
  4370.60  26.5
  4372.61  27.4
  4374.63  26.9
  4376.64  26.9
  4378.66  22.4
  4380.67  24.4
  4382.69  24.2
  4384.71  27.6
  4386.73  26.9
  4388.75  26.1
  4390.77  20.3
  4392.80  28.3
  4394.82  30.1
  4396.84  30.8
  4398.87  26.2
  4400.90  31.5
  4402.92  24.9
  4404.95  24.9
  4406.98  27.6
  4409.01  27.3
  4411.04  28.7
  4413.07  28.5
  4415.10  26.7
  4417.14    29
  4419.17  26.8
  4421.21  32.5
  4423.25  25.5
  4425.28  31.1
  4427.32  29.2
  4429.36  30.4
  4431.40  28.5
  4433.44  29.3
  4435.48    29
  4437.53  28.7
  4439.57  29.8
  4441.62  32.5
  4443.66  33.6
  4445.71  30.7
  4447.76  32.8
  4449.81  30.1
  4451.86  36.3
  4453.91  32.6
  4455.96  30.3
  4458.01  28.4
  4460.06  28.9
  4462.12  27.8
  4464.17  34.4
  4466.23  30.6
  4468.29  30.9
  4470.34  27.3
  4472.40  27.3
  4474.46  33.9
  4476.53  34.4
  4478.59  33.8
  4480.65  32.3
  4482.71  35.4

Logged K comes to 1.4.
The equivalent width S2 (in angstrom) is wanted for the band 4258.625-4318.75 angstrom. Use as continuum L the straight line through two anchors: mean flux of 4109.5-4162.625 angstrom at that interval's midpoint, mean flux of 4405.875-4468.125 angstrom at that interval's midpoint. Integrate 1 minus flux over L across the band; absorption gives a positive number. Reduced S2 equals 9.0 angstrom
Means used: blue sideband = 22.3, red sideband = 29.9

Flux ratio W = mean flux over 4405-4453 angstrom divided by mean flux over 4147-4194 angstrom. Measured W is 1.37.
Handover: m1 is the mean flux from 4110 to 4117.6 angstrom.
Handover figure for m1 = 21.4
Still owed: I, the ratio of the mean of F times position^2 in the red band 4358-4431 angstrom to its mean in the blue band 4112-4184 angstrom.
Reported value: 1.4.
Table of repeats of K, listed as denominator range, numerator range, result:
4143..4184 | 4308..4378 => 1.36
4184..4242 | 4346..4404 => 1.28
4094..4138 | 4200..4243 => 1.09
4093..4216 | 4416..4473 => 1.58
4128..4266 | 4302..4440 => 1.28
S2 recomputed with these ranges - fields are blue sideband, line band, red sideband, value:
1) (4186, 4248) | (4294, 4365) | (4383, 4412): 2.75 angstrom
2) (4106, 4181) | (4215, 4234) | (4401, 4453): 0.85 angstrom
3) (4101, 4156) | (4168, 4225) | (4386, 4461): 5.37 angstrom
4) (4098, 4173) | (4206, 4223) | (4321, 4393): 1.32 angstrom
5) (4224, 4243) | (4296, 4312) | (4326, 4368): 4.62 angstrom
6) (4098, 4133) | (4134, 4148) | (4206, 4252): 0.43 angstrom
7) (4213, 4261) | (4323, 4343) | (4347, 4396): 0.55 angstrom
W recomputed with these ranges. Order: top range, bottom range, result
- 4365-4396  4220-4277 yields 1.09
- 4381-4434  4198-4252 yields 1.20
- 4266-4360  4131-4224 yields 1.10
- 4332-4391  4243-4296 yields 1.12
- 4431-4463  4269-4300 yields 1.37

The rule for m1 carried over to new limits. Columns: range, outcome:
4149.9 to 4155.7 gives 22.8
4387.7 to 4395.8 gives 26.2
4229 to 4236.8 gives 23.4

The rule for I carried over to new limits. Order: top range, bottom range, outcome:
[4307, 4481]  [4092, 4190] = 1.44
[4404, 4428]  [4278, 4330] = 1.30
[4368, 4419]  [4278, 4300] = 1.27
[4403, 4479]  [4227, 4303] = 1.39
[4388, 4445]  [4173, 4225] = 1.46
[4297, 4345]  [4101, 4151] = 1.16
